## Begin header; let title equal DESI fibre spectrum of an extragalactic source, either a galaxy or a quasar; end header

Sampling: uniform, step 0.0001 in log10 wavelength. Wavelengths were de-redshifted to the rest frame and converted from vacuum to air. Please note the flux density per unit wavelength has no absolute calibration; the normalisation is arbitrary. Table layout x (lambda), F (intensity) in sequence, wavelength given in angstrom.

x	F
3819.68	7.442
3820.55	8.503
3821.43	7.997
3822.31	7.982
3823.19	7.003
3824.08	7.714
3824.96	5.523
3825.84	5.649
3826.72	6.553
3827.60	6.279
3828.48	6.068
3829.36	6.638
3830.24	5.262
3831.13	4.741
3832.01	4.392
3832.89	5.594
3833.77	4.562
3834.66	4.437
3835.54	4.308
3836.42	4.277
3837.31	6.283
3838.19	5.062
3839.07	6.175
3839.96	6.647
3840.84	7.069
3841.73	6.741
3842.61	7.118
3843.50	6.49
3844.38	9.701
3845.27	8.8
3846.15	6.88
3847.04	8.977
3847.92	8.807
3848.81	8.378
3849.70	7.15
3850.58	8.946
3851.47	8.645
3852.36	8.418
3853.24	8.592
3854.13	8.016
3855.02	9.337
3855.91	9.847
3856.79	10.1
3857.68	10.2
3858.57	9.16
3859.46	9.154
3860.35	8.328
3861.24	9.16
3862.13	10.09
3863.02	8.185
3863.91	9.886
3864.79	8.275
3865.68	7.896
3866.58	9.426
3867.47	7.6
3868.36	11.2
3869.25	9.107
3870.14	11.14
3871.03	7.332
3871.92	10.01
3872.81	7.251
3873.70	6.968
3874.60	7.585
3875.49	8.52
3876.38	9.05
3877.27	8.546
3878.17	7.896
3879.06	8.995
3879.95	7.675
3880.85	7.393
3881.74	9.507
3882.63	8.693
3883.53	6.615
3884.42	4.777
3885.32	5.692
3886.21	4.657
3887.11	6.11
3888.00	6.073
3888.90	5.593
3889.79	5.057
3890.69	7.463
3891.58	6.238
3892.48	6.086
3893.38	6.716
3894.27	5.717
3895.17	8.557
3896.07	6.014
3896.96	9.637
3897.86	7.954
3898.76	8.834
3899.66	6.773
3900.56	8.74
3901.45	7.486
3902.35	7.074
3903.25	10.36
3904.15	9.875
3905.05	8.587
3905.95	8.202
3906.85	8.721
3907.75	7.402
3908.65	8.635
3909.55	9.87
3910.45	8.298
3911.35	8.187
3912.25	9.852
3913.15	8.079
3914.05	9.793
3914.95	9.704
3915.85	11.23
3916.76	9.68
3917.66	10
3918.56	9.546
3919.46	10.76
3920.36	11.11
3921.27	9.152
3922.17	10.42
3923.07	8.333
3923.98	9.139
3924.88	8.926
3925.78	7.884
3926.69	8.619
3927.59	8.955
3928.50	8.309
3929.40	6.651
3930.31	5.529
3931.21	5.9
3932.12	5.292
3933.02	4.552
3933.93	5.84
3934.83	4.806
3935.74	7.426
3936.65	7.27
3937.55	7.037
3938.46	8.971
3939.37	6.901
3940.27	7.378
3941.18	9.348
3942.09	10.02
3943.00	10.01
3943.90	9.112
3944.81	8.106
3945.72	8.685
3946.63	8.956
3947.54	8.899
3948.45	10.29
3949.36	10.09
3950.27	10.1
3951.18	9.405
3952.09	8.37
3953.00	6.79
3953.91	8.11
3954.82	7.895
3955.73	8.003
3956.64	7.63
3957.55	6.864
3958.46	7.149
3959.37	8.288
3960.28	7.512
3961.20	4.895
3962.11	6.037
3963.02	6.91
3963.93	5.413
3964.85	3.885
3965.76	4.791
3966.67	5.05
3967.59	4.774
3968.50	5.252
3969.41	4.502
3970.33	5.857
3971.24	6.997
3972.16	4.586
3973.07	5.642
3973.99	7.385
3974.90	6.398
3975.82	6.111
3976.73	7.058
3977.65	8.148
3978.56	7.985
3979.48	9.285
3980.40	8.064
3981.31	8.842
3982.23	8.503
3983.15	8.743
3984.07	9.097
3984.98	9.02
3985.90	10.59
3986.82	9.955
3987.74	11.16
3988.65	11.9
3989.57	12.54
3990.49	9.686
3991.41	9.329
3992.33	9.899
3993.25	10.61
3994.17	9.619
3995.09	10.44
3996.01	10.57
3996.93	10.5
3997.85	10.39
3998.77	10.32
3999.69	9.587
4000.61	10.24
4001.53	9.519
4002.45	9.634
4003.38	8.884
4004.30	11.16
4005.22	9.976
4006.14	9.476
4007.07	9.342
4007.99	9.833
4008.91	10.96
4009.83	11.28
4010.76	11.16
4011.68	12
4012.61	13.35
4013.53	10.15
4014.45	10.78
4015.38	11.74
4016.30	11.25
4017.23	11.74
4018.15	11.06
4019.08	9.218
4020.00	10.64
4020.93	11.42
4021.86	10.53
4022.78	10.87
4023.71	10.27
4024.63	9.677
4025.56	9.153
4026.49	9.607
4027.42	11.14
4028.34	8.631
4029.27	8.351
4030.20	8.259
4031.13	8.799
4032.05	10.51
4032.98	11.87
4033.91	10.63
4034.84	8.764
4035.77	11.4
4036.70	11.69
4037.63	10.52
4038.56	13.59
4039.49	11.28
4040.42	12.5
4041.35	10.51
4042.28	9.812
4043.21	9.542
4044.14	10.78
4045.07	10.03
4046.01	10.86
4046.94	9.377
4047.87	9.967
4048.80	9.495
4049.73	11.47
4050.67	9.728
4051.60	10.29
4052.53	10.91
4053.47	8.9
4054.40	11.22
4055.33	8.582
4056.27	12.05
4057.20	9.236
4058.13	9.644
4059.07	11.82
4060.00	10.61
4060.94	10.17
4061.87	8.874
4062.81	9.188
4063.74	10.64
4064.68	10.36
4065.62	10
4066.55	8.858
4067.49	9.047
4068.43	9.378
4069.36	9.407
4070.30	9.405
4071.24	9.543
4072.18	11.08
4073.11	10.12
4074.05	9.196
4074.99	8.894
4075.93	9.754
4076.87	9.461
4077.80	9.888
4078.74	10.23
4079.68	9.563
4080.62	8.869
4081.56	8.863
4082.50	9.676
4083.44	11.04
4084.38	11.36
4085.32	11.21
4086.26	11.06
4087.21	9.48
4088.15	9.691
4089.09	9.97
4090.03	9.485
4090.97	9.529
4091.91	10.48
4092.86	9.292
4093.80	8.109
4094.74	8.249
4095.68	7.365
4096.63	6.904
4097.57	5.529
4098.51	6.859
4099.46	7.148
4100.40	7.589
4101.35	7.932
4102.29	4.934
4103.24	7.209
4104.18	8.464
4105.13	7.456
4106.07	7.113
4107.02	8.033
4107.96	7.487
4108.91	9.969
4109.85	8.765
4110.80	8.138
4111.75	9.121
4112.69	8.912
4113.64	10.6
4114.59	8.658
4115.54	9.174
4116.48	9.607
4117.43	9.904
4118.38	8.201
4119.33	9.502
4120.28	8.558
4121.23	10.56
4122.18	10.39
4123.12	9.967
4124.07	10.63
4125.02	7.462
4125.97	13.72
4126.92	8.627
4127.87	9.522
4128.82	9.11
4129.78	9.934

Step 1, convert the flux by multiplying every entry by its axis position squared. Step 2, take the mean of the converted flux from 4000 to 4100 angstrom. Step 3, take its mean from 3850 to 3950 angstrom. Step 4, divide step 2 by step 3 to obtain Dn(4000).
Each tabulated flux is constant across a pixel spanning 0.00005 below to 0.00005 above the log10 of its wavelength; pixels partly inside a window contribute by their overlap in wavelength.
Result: 1.3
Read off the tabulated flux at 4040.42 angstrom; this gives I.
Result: 12.5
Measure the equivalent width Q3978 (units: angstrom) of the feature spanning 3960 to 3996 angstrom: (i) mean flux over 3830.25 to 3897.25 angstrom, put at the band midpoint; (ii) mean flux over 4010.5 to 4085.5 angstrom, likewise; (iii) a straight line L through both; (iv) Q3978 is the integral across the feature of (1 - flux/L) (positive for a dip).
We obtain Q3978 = 5.7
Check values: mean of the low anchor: 7.58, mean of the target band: 7.8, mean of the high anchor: 10.3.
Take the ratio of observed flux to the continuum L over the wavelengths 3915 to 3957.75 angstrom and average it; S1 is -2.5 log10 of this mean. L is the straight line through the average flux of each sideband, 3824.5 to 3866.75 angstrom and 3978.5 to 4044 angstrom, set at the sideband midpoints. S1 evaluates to 0.076 mag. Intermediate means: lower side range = 7.41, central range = 8.37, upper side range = 10.3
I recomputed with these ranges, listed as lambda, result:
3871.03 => 7.332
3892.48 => 6.086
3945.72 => 8.685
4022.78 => 10.87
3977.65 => 8.148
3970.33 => 5.857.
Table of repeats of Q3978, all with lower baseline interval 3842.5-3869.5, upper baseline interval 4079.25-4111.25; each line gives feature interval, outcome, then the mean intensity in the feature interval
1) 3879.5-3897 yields 4.2 angstrom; 6.65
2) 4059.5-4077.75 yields -2.3 angstrom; 9.7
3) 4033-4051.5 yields -4.3 angstrom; 10.6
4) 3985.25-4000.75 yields -3.1 angstrom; 10.4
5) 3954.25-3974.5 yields 5.9 angstrom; 6.16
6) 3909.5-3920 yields -1.0 angstrom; 9.59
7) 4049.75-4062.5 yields -2.3 angstrom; 10.2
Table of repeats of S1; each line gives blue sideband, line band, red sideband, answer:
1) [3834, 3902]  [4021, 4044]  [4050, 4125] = -0.17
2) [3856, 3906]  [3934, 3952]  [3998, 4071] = 0.06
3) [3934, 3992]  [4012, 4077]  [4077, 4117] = -0.22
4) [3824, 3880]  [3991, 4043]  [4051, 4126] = -0.18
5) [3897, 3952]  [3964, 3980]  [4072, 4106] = 0.38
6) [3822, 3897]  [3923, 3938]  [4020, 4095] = 0.19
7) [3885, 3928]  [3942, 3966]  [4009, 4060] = 0.16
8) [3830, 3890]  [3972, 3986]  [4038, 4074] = 0.17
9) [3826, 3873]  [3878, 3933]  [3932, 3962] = -0.02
